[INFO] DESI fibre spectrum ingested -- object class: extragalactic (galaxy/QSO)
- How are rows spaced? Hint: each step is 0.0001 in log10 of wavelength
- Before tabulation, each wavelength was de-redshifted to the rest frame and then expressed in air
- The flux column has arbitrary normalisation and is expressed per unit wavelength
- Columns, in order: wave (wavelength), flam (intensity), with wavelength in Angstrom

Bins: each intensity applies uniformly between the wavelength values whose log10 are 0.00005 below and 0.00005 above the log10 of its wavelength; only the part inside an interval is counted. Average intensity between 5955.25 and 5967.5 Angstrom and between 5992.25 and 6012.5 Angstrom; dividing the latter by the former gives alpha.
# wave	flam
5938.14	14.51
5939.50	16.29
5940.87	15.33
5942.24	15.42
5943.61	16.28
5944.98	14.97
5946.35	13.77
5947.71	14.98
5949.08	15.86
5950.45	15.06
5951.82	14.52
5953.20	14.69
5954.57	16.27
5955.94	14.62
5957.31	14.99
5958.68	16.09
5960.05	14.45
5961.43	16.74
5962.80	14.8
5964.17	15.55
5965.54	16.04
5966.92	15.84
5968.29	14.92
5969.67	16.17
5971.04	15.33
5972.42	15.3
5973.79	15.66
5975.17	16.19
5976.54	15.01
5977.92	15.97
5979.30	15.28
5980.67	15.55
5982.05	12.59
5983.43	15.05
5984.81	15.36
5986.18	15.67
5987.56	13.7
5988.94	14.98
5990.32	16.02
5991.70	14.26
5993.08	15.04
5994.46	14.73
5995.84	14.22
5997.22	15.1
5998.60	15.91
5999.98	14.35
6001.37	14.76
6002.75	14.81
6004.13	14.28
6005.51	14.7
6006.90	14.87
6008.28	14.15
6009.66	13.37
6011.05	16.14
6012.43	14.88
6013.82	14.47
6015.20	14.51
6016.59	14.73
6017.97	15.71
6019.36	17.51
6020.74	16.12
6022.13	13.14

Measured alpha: 0.95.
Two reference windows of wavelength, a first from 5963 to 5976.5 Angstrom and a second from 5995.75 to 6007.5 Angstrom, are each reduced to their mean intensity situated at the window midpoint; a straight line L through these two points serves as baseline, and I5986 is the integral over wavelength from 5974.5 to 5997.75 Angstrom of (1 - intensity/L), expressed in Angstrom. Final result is 0.33 Angstrom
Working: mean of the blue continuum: 15.6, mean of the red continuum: 14.8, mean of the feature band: 15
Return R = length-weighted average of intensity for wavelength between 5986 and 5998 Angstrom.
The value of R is 14.8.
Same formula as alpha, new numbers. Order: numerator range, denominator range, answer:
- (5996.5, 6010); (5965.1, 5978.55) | 0.94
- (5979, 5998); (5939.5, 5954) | 0.98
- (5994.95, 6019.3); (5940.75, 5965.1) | 0.97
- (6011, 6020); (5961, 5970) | 0.98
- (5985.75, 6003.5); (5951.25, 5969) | 0.97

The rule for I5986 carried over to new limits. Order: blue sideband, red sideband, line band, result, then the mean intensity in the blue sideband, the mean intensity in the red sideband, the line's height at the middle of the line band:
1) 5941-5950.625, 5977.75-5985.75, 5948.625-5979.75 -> -0.79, 15.2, 14.9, 15.1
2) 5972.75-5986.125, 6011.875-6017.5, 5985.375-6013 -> 0.22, 15.2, 14.7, 14.9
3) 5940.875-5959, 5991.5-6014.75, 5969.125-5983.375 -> -0.32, 15.2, 14.7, 15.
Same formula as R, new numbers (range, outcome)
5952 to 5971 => 15.4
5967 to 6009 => 15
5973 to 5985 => 15.2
